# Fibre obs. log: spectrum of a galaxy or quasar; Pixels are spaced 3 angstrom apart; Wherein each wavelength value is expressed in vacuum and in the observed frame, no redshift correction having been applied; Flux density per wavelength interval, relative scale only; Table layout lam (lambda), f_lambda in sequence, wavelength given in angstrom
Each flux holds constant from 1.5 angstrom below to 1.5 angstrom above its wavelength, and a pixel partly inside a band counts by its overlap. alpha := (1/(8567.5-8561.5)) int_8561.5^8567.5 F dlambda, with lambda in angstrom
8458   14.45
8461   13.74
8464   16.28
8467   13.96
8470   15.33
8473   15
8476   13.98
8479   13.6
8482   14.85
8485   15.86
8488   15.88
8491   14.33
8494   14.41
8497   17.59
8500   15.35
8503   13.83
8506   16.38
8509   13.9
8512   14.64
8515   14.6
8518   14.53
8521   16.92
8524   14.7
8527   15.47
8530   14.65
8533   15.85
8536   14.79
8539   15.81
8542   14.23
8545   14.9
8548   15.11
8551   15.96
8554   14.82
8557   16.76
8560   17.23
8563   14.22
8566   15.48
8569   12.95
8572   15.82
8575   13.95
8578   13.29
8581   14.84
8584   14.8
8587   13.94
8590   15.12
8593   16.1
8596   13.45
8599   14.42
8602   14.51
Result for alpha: 14.8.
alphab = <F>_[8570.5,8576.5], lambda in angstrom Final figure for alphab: 14.9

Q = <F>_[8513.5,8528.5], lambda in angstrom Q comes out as 15.2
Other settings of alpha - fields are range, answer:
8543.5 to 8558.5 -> 15.5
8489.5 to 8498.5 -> 15.4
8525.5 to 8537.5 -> 15.2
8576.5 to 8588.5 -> 14.2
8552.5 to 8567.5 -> 15.7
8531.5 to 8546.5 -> 15.1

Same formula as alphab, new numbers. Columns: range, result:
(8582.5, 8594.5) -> 15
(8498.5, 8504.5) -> 14.6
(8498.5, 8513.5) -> 14.8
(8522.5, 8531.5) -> 14.9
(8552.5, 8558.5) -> 15.8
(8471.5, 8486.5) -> 14.7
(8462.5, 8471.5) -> 15.2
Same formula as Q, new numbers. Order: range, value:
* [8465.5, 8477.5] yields 14.6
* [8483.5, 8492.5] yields 15.4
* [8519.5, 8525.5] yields 15.8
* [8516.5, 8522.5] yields 15.7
